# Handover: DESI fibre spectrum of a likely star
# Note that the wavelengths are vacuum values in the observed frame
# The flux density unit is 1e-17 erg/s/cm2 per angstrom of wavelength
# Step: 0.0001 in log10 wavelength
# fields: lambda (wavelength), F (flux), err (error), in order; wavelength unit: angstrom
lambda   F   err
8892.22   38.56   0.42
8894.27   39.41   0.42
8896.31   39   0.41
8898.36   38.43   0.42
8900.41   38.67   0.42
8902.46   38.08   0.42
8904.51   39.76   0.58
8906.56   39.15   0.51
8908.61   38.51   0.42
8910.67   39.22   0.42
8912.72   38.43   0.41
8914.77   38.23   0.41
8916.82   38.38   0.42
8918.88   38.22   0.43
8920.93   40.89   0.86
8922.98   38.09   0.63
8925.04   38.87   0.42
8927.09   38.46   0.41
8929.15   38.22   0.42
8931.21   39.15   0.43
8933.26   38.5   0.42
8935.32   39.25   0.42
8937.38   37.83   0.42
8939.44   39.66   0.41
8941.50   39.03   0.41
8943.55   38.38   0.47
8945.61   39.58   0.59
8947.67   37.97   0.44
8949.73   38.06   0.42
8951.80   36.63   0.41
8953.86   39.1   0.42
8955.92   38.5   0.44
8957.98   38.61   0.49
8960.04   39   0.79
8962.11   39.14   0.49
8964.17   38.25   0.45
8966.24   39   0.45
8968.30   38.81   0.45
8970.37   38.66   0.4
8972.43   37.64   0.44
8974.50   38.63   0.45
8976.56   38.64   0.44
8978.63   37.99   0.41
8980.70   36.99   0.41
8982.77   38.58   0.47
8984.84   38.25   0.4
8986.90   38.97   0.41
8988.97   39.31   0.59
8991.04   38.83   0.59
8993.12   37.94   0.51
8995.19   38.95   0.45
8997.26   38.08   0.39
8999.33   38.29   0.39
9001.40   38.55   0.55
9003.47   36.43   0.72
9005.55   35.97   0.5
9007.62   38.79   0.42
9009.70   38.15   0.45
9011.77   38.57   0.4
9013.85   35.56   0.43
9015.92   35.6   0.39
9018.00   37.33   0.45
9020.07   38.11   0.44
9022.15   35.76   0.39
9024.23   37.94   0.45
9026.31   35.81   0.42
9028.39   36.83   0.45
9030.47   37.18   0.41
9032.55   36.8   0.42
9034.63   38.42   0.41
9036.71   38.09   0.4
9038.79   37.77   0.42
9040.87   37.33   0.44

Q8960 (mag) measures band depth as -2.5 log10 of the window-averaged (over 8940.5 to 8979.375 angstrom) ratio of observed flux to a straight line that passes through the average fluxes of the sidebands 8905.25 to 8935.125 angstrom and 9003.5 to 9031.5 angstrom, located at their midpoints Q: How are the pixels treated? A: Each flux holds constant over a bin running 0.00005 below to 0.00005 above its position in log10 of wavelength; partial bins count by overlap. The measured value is -0.01 mag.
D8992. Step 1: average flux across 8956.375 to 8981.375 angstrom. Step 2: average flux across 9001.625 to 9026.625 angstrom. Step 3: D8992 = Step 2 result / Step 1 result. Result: 1.0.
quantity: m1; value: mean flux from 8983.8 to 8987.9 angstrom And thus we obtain 38.7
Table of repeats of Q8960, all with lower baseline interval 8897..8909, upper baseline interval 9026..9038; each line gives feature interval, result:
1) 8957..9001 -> -0.02 mag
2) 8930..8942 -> -0.01 mag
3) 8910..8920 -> 0.00 mag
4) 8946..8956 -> 0.00 mag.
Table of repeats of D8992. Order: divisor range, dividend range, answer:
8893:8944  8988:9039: 0.97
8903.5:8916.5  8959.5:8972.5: 1.00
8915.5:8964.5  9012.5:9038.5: 0.96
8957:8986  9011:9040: 0.97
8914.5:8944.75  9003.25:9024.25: 0.96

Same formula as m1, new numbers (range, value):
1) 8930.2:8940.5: 38.9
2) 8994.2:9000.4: 38.5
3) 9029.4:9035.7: 37.5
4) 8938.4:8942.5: 39.3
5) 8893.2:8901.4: 38.9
